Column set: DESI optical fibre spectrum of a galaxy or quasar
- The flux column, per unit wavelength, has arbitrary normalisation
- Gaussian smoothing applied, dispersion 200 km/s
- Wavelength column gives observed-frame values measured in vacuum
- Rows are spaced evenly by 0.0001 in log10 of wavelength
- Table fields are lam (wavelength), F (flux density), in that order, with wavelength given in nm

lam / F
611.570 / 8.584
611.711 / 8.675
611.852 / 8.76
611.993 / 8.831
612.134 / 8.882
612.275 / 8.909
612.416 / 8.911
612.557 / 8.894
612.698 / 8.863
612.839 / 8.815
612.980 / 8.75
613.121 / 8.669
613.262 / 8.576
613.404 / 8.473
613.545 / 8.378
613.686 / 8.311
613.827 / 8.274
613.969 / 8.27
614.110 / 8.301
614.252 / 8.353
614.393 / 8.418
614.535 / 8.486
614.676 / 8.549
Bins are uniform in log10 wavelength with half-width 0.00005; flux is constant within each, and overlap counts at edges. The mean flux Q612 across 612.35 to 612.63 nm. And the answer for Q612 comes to 8.9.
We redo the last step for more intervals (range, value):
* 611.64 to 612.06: 8.75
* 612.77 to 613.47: 8.65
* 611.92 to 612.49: 8.88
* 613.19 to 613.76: 8.44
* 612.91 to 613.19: 8.71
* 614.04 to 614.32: 8.31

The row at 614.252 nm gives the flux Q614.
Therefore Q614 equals 8.353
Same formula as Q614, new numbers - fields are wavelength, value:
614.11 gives 8.301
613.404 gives 8.473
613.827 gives 8.274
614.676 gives 8.549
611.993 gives 8.831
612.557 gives 8.894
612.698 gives 8.863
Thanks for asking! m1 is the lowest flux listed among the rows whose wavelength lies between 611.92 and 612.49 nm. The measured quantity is 8.831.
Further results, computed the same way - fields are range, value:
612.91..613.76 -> 8.311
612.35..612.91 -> 8.815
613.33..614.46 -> 8.27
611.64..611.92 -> 8.675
